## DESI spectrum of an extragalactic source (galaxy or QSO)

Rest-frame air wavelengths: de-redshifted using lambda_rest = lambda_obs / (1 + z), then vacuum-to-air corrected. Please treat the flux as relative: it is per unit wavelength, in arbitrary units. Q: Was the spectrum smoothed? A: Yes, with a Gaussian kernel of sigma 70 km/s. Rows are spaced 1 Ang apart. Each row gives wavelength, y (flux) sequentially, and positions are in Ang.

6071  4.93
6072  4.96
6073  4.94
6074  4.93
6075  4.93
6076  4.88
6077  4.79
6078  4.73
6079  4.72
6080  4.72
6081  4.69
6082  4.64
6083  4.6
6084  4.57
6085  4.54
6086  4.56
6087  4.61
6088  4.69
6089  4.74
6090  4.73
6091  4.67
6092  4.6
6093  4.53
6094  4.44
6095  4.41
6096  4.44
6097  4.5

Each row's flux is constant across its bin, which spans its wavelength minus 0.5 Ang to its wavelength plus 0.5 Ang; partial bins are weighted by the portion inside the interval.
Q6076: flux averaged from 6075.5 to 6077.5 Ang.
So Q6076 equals 4.83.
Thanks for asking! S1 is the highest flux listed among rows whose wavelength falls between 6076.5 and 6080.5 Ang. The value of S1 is 4.79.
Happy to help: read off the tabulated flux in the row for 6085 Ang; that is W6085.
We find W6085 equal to 4.54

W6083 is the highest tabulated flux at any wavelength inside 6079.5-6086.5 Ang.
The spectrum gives 4.72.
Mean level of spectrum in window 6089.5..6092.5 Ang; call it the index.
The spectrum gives 4.67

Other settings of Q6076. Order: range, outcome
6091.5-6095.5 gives 4.5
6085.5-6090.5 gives 4.67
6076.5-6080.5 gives 4.74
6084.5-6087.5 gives 4.57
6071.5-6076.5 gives 4.93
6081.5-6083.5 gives 4.62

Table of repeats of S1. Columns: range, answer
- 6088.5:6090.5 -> 4.74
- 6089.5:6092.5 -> 4.73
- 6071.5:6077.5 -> 4.96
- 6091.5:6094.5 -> 4.6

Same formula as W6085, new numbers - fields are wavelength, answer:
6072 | 4.96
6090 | 4.73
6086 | 4.56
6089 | 4.74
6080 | 4.72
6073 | 4.94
